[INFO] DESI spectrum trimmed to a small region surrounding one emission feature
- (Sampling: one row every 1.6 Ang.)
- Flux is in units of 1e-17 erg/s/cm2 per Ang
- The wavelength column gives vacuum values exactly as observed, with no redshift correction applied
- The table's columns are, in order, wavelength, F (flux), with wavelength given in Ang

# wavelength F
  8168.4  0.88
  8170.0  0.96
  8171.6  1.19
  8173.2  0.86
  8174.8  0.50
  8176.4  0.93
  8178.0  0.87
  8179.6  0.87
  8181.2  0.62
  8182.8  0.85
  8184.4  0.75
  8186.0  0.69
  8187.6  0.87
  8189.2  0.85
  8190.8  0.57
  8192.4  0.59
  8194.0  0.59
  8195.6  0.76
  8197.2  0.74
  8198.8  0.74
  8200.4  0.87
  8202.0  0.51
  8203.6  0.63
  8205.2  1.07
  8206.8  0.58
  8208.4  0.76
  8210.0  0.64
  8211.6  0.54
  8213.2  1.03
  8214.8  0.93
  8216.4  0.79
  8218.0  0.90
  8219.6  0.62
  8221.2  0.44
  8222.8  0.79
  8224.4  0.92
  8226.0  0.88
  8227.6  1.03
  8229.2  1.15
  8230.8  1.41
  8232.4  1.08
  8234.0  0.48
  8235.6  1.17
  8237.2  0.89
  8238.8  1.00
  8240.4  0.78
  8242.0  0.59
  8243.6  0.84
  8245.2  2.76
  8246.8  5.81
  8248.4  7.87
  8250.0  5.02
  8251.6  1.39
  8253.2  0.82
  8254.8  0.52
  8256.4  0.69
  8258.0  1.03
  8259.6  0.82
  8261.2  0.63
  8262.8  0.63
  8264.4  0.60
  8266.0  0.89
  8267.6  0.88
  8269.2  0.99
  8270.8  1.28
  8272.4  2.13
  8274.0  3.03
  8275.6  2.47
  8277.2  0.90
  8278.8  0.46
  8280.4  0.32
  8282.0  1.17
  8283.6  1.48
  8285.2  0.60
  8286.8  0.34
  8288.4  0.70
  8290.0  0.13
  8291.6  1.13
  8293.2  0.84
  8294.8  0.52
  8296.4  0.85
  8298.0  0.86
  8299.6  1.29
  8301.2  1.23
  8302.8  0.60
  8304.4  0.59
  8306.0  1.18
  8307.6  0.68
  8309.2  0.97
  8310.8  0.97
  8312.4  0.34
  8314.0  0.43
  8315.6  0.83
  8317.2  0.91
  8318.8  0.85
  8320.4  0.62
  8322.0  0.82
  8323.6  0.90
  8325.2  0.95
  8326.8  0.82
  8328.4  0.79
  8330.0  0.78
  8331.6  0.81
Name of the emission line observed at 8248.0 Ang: H-alpha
